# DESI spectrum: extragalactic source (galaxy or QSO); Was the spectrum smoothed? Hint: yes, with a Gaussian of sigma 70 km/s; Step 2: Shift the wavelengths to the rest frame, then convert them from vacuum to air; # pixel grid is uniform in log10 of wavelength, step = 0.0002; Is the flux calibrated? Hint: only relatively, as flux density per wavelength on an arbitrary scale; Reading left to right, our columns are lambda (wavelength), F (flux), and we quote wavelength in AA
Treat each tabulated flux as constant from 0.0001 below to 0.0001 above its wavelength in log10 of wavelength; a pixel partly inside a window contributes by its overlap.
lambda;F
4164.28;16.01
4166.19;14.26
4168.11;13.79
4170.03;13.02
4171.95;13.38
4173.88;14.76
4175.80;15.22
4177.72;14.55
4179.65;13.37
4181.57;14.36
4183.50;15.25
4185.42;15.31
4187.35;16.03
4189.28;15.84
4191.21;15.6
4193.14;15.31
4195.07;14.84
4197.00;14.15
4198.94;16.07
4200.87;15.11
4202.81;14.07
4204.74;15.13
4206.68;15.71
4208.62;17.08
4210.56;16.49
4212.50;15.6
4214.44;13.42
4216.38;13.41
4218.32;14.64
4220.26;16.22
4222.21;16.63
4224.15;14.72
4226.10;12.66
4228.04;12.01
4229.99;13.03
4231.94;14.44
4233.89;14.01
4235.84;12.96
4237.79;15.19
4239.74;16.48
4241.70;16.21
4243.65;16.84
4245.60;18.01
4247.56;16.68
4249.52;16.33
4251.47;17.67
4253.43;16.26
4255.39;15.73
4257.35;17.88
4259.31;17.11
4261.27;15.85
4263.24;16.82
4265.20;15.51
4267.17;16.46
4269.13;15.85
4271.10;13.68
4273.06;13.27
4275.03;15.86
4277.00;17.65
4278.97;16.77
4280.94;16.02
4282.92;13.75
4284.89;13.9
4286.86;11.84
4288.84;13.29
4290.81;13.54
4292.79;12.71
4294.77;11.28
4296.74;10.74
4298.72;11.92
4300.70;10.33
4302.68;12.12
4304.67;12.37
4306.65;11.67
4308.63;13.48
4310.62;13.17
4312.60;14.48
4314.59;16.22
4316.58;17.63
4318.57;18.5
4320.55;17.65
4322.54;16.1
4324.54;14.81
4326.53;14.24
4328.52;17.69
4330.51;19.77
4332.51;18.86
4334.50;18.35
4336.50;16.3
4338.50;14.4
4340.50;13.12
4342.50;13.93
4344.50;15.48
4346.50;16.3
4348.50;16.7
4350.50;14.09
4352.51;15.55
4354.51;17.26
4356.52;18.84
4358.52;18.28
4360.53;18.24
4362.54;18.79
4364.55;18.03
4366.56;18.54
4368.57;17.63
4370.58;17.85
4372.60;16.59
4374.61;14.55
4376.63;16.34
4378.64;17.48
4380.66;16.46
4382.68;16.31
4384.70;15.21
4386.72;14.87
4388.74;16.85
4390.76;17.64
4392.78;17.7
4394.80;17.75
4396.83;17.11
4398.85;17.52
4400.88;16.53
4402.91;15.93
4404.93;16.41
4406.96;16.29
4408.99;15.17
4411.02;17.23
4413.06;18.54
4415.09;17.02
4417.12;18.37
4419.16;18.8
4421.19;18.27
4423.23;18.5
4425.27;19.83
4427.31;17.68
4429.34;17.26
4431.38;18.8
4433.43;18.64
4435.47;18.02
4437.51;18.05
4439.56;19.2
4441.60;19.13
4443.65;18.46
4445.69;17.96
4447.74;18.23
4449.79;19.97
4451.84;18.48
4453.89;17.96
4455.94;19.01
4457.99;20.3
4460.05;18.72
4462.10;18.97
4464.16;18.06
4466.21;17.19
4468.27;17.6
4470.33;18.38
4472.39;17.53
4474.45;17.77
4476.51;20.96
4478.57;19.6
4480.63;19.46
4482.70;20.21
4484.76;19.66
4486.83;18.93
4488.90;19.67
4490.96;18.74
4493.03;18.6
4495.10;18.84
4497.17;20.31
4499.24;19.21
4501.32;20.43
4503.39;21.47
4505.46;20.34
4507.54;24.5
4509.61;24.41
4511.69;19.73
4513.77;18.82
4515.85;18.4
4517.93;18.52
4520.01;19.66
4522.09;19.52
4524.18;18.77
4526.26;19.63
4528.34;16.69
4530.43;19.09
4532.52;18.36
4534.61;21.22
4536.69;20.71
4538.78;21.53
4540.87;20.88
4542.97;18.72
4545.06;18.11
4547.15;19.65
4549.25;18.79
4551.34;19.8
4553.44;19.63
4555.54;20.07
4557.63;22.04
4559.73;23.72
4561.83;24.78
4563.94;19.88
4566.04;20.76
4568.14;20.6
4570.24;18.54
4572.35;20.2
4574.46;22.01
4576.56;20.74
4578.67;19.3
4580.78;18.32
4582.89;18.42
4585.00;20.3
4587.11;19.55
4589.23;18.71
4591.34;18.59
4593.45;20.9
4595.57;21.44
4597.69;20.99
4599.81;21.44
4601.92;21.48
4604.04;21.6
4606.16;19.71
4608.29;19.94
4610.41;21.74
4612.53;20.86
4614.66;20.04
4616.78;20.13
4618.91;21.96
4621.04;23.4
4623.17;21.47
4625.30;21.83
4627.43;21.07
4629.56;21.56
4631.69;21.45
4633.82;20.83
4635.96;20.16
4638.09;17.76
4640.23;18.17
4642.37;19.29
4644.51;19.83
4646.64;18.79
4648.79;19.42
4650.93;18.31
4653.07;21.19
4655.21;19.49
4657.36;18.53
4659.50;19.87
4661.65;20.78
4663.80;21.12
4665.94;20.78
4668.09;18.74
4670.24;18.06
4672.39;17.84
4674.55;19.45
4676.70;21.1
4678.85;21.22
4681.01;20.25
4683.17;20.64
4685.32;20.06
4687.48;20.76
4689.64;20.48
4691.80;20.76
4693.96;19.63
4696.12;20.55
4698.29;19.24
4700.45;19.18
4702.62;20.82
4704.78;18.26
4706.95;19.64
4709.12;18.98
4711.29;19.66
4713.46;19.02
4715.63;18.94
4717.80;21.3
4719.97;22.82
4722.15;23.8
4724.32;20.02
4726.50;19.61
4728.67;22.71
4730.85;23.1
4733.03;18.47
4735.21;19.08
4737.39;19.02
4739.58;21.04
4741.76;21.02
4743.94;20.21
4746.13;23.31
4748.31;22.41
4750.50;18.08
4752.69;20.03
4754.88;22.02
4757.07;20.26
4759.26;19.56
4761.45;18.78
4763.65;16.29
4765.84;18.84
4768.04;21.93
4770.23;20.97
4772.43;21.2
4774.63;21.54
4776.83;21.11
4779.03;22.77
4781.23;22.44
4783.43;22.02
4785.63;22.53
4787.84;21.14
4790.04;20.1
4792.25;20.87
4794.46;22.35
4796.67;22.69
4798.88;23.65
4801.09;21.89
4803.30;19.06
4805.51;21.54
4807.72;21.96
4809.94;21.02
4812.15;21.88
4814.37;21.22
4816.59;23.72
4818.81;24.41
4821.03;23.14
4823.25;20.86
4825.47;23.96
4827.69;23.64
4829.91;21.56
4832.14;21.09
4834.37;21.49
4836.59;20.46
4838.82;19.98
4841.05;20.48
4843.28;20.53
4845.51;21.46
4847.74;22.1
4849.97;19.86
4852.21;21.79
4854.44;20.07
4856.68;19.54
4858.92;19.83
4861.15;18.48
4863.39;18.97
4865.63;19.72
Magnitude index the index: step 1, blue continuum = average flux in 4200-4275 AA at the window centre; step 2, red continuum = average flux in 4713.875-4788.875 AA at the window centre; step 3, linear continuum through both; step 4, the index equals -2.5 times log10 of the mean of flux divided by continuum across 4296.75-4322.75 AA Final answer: 0.15 mag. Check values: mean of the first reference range 15.4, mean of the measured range 14.1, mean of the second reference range 20.8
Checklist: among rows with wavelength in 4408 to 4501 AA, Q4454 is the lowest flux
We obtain 15.17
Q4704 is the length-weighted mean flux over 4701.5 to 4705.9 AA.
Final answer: 19.5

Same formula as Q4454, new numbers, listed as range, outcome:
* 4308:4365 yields 13.12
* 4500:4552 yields 16.69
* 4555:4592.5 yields 18.32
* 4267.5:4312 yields 10.33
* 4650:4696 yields 17.84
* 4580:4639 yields 17.76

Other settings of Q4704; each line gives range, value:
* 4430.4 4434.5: 18.7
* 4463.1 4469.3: 17.6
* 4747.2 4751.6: 20.3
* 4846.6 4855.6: 21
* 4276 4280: 17.2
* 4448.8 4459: 19.1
